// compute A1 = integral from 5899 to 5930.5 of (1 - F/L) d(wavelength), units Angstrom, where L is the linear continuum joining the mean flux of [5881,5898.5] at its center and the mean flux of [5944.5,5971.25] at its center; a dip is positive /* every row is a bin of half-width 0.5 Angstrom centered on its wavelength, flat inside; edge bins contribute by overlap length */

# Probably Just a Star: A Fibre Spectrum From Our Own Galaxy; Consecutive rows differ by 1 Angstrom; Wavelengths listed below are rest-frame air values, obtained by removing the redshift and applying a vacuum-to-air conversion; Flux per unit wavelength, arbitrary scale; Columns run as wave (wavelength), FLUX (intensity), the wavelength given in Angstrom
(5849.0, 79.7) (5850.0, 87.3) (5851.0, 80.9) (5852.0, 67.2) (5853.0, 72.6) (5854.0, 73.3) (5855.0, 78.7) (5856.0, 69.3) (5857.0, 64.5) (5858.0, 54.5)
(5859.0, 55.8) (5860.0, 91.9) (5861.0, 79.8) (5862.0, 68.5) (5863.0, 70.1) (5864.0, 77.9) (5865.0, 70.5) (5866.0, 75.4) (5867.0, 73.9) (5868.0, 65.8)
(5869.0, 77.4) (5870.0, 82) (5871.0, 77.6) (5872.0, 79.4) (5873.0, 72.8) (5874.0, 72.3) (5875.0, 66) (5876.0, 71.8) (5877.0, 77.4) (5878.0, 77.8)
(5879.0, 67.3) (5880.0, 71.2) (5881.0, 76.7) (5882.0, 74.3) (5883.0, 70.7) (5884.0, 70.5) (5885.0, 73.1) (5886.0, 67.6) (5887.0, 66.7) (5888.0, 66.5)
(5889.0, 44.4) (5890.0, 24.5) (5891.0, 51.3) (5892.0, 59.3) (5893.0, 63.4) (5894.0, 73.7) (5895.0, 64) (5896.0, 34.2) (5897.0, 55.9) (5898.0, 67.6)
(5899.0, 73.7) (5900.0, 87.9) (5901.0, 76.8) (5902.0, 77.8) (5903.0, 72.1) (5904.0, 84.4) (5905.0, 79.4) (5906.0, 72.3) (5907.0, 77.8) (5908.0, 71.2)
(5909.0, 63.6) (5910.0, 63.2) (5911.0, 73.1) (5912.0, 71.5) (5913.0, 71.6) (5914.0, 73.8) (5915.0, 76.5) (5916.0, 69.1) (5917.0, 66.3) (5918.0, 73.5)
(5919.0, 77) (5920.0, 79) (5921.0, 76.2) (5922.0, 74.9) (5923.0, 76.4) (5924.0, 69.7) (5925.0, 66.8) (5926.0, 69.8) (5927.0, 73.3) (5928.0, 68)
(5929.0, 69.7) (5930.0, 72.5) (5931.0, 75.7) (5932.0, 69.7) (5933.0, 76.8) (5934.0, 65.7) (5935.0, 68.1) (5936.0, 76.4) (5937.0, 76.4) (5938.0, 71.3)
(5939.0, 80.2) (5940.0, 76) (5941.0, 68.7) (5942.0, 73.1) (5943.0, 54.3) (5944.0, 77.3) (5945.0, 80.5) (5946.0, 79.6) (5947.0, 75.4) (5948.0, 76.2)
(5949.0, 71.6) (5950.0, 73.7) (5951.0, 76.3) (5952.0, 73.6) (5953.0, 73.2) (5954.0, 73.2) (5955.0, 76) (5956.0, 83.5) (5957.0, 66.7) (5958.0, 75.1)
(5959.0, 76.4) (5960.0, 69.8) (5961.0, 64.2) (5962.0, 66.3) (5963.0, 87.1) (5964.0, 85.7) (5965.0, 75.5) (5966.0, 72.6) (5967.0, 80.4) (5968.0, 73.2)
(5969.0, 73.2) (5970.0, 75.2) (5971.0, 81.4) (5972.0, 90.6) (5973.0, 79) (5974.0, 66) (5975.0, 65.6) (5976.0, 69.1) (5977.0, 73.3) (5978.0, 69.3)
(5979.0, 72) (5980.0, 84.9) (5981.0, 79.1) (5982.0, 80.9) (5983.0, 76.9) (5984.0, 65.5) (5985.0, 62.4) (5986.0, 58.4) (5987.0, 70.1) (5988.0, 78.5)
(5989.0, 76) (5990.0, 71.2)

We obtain -3.5 Angstrom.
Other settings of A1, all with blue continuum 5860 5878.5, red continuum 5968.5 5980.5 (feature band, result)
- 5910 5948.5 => 1.1 Angstrom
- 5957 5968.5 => 0.0 Angstrom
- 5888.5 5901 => 2.6 Angstrom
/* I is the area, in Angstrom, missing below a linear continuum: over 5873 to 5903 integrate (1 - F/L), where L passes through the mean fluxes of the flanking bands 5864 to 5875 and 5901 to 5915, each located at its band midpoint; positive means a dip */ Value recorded 3.01 Angstrom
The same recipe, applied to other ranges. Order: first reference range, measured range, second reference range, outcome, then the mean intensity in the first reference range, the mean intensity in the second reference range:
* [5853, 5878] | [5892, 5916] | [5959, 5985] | 1.0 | 72.9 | 74.9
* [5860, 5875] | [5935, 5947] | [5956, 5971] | 0.2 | 74.8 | 74.9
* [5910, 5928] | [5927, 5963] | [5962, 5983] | 0.6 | 72.5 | 76.5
